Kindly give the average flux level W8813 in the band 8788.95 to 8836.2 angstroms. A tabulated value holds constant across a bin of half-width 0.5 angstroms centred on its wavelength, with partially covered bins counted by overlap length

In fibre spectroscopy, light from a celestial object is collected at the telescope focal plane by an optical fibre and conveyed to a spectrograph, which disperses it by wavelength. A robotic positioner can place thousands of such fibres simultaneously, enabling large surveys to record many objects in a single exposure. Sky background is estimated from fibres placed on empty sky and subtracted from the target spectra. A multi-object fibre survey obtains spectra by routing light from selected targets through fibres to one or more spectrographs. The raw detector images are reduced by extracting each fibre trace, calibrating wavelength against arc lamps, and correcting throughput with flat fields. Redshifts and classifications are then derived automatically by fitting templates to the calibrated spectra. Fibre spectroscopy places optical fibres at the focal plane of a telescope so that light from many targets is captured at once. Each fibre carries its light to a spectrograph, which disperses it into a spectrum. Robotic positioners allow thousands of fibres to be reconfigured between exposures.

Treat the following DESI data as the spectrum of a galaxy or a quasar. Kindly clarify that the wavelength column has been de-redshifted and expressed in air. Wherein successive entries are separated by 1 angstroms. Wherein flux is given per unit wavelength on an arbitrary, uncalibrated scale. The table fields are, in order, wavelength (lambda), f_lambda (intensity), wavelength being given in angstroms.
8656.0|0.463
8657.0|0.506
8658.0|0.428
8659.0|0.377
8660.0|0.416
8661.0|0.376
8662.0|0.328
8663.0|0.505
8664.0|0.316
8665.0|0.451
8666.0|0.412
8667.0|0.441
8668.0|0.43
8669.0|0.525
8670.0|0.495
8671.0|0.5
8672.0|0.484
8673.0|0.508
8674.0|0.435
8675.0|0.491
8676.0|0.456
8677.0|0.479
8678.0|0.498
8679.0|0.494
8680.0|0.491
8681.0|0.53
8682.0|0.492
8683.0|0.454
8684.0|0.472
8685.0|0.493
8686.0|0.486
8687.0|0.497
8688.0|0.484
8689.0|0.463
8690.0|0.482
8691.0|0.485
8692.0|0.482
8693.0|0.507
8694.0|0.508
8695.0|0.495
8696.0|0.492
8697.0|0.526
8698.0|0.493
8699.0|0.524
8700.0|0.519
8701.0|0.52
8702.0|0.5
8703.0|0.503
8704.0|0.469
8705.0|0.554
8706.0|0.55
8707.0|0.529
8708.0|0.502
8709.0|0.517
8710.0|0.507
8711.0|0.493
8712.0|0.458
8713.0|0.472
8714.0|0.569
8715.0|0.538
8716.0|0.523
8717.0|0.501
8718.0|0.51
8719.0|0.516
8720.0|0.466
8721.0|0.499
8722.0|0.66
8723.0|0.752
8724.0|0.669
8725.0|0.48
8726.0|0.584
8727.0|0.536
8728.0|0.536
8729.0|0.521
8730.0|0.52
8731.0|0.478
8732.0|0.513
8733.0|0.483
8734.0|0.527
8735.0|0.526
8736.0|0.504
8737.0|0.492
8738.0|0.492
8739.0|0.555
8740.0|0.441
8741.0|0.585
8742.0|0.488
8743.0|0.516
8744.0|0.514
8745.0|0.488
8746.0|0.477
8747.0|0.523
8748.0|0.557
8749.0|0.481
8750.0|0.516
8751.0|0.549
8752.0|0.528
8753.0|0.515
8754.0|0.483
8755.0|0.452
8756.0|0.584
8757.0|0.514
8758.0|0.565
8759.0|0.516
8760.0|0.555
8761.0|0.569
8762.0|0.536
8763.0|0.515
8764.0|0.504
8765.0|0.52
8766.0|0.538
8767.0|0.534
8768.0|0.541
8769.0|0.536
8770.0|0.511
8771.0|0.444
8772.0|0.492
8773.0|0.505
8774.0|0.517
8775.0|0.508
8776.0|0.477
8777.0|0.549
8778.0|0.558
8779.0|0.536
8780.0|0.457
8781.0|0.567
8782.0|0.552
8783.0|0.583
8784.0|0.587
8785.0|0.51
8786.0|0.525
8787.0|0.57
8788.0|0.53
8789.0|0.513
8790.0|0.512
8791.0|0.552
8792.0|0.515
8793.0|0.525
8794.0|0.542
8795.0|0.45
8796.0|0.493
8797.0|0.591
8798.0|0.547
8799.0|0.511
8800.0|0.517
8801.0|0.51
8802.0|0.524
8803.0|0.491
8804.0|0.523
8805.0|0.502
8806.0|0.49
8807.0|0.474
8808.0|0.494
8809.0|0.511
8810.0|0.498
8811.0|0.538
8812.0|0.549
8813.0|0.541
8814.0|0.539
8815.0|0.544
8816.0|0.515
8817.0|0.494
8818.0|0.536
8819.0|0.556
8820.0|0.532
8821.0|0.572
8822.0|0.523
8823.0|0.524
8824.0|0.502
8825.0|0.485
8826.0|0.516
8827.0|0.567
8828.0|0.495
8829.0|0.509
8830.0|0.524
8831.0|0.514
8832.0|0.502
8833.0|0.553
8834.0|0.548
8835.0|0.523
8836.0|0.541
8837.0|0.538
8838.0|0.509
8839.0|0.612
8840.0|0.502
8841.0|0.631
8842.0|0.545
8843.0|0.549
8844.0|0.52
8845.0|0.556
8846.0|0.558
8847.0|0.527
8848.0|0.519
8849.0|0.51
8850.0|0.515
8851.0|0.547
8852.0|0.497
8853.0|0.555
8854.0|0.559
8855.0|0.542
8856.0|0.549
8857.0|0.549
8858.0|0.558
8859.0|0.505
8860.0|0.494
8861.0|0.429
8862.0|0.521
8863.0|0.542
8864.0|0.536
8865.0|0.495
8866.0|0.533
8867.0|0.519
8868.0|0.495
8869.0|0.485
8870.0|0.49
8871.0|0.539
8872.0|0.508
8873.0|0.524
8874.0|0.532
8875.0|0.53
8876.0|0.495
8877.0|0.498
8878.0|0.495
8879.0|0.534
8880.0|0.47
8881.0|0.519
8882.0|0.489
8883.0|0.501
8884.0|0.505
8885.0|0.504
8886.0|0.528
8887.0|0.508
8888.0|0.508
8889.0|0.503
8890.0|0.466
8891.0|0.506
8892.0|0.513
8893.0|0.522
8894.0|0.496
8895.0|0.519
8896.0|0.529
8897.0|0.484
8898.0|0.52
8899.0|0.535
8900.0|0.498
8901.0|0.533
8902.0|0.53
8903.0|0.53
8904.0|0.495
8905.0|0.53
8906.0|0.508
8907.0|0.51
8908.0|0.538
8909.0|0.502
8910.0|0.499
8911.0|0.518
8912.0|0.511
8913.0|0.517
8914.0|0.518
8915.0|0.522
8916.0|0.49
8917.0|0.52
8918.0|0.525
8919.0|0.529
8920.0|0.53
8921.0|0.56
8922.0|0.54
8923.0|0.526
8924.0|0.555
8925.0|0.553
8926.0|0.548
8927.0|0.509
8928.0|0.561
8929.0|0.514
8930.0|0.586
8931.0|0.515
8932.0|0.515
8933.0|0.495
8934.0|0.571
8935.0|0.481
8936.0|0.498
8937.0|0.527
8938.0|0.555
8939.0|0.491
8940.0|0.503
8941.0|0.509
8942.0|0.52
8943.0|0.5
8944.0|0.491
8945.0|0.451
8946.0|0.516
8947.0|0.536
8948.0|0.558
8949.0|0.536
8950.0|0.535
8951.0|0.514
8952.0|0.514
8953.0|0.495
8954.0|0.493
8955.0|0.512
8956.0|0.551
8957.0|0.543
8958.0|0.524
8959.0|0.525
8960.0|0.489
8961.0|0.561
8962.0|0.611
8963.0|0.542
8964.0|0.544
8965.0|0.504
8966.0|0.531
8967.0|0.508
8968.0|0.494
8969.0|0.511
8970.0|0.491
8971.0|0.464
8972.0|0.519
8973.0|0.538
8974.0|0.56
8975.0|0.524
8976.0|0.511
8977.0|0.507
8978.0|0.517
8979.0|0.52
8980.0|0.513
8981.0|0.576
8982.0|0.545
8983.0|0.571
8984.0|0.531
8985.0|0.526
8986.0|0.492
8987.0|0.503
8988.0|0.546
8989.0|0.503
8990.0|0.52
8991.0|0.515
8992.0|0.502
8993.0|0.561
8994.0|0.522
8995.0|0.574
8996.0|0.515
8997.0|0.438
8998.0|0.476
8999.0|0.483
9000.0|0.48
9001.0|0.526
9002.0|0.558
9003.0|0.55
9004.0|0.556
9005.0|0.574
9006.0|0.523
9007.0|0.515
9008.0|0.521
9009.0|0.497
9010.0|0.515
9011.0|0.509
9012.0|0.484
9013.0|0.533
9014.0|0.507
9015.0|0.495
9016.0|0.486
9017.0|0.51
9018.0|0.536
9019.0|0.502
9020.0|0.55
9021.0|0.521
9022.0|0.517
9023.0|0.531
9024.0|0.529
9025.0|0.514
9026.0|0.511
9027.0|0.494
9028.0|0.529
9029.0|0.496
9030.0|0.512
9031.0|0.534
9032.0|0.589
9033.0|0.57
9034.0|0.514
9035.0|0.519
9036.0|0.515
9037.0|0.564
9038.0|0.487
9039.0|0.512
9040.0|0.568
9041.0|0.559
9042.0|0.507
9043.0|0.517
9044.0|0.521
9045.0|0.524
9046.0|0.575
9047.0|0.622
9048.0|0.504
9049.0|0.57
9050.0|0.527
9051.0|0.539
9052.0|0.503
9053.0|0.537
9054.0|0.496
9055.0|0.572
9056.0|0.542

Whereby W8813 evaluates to 0.521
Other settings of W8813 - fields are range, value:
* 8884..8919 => 0.513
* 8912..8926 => 0.53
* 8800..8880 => 0.524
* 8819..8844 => 0.534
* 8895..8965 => 0.523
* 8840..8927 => 0.52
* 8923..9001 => 0.521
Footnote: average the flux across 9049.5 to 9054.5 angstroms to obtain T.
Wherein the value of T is 0.52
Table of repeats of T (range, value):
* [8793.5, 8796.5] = 0.495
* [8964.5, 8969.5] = 0.51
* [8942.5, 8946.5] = 0.489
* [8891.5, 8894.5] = 0.51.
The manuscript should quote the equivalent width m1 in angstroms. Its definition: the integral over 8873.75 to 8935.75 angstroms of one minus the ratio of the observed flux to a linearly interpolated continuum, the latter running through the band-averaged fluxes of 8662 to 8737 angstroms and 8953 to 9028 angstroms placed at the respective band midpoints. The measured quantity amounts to -0.2 angstroms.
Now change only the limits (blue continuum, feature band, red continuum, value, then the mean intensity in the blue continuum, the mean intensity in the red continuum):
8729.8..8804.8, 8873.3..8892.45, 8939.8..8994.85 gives 0.58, 0.52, 0.522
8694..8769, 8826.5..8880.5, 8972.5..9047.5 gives -0.22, 0.523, 0.525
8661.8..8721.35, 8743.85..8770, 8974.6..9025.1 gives -1.44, 0.489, 0.52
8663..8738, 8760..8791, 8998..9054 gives -1.15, 0.504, 0.525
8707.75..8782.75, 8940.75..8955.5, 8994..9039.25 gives 0.24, 0.523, 0.519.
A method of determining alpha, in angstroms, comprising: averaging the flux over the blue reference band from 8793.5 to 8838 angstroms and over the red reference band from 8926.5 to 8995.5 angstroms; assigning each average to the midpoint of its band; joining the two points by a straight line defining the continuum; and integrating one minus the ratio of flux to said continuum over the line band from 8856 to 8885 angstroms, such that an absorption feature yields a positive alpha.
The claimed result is 0.62 angstroms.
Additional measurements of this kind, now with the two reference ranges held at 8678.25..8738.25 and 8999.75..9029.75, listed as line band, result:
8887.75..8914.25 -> 0.2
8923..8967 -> -0.6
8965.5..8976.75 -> 0.1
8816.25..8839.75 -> -0.6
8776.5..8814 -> -0.7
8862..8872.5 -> 0.0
